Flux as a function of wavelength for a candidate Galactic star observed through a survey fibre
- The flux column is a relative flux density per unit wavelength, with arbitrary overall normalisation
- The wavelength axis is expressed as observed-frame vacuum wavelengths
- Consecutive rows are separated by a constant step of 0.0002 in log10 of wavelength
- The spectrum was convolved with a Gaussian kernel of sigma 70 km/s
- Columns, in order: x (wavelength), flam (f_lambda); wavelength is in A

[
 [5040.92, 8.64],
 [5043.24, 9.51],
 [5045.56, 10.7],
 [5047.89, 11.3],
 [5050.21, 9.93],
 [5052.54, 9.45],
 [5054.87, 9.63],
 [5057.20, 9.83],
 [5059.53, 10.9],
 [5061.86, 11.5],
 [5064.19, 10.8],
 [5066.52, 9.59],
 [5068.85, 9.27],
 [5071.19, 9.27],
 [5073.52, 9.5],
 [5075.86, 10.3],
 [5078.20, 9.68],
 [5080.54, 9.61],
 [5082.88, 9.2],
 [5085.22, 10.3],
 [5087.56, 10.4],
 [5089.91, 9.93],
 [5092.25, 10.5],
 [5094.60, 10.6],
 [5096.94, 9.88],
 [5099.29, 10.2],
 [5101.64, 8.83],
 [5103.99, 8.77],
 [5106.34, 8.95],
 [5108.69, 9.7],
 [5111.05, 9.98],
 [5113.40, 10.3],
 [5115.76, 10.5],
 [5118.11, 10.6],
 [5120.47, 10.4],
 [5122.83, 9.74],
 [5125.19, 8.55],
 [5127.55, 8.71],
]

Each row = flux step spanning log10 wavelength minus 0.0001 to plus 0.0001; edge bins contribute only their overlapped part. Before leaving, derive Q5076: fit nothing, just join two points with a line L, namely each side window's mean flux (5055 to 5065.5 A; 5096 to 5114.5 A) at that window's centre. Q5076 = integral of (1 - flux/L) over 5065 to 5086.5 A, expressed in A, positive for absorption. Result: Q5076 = 1.3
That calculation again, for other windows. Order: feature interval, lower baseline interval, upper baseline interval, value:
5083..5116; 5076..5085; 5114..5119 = 0.77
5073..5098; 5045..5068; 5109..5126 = 0.45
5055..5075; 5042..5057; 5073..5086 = -0.31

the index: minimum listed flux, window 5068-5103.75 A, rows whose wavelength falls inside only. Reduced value 8.83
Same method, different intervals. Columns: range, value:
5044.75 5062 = 9.45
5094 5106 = 8.77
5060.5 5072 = 9.27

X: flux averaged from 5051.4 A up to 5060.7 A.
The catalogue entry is 9.95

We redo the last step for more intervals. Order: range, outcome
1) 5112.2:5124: 10.3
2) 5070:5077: 9.68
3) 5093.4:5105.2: 9.65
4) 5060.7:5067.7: 10.6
